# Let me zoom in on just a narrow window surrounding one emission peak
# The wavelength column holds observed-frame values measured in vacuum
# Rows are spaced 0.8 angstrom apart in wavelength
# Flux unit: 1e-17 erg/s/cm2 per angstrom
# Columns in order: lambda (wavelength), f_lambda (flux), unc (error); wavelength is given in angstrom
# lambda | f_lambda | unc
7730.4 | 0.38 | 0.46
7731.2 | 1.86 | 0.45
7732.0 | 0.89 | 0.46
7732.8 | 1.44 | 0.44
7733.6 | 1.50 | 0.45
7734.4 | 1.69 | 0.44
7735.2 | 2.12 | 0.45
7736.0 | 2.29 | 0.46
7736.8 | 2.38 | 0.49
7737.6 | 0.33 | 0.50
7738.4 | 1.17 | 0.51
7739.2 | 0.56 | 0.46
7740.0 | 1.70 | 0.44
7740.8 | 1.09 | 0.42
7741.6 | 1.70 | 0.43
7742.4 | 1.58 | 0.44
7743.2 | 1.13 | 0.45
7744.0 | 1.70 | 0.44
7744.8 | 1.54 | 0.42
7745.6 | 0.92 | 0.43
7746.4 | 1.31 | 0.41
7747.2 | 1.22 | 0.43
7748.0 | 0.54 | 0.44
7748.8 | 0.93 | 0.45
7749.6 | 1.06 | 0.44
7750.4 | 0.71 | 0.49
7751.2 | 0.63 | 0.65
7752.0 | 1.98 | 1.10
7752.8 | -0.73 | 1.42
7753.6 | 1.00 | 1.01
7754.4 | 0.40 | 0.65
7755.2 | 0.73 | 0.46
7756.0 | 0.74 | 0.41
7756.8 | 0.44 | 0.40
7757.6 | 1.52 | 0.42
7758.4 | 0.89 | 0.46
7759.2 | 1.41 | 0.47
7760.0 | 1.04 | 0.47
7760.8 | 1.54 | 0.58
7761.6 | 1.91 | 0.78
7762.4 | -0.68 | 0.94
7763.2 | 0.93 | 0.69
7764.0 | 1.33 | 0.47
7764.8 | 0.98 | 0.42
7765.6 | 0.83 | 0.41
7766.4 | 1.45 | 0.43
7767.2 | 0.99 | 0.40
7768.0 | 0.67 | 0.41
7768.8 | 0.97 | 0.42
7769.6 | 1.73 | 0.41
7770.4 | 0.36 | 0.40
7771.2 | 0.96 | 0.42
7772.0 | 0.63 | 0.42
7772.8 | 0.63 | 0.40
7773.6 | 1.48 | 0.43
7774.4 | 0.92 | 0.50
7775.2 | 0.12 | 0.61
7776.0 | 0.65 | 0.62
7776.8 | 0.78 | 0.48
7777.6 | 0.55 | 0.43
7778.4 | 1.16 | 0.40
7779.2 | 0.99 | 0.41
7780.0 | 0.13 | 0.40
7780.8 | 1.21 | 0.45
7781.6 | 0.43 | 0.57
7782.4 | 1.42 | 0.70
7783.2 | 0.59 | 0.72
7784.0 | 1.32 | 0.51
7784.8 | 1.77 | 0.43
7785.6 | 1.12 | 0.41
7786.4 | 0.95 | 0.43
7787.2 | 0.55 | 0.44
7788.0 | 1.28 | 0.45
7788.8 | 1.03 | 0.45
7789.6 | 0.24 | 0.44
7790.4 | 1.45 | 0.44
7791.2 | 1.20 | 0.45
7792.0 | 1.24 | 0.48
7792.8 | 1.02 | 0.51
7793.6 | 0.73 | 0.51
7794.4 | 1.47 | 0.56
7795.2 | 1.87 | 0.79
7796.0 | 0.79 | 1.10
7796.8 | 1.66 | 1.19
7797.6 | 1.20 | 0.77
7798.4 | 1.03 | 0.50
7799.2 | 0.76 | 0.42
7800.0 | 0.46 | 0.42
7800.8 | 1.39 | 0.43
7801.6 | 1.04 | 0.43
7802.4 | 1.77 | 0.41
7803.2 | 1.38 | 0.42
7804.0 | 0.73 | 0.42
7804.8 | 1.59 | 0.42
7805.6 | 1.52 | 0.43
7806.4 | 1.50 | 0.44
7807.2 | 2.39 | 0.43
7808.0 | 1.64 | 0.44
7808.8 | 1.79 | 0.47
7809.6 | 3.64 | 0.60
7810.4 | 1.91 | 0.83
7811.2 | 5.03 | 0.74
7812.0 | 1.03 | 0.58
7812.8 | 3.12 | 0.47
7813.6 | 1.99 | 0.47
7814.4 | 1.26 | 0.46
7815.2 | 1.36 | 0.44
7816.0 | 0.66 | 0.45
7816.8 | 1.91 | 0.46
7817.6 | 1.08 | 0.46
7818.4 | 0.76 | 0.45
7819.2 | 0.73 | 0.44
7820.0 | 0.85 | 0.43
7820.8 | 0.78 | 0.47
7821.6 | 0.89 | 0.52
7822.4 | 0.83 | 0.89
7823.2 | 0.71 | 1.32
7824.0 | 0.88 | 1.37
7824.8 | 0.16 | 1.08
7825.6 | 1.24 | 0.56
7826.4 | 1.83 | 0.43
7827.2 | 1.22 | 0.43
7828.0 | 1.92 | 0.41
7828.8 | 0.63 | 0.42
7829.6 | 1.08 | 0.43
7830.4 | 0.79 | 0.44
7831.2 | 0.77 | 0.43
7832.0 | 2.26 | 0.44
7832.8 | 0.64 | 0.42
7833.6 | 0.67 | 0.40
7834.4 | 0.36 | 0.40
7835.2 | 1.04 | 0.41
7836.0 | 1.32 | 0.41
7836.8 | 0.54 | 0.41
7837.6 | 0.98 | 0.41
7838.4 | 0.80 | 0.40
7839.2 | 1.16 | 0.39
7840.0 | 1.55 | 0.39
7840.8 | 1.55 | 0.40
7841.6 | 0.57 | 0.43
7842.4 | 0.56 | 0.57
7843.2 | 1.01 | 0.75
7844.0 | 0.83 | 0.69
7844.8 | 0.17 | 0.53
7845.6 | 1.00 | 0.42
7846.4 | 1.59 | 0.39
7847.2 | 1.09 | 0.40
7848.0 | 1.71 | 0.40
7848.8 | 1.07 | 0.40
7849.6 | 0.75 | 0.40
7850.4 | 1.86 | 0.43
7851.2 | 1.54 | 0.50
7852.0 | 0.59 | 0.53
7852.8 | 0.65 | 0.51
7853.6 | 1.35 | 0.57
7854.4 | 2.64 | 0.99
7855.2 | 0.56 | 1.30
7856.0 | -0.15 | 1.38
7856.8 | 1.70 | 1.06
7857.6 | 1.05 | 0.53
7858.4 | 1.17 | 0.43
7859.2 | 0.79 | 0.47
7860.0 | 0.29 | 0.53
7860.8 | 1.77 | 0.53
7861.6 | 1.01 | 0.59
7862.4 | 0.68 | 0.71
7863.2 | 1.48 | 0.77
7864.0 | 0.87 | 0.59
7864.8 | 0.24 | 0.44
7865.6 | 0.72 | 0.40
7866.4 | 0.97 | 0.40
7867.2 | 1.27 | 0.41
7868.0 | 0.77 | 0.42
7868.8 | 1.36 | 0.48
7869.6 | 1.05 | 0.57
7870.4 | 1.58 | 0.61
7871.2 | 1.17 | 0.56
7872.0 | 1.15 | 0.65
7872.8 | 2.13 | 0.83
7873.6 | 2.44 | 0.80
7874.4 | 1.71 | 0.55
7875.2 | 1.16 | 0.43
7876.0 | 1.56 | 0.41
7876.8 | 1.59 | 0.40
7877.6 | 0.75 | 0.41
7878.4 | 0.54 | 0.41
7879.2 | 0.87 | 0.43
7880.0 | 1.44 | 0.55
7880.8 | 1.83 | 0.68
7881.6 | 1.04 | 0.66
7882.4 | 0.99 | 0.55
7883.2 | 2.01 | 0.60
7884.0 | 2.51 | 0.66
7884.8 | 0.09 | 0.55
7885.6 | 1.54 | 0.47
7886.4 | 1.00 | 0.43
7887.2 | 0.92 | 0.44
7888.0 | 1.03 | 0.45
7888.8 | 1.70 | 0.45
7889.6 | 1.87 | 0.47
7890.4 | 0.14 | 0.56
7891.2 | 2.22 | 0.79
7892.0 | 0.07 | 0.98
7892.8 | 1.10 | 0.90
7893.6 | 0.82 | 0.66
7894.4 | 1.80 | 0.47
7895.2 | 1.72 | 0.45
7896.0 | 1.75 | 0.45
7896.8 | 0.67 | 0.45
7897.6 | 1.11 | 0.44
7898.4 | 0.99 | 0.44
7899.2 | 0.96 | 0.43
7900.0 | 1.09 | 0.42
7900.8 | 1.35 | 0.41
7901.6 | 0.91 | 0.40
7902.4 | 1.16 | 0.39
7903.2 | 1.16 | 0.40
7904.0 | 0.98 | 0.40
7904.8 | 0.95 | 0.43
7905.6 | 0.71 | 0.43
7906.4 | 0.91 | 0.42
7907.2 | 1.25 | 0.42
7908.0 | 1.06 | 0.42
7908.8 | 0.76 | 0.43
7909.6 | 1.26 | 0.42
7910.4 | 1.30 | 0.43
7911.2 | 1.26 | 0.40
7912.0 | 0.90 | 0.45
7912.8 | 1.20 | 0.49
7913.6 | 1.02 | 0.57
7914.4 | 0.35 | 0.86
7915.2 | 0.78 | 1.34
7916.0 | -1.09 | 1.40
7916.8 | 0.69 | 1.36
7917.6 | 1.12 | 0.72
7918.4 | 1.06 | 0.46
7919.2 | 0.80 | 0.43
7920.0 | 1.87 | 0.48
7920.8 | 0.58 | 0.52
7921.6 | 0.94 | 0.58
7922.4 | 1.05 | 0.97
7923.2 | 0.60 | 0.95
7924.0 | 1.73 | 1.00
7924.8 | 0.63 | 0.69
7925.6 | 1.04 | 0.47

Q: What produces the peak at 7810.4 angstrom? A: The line [O III]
